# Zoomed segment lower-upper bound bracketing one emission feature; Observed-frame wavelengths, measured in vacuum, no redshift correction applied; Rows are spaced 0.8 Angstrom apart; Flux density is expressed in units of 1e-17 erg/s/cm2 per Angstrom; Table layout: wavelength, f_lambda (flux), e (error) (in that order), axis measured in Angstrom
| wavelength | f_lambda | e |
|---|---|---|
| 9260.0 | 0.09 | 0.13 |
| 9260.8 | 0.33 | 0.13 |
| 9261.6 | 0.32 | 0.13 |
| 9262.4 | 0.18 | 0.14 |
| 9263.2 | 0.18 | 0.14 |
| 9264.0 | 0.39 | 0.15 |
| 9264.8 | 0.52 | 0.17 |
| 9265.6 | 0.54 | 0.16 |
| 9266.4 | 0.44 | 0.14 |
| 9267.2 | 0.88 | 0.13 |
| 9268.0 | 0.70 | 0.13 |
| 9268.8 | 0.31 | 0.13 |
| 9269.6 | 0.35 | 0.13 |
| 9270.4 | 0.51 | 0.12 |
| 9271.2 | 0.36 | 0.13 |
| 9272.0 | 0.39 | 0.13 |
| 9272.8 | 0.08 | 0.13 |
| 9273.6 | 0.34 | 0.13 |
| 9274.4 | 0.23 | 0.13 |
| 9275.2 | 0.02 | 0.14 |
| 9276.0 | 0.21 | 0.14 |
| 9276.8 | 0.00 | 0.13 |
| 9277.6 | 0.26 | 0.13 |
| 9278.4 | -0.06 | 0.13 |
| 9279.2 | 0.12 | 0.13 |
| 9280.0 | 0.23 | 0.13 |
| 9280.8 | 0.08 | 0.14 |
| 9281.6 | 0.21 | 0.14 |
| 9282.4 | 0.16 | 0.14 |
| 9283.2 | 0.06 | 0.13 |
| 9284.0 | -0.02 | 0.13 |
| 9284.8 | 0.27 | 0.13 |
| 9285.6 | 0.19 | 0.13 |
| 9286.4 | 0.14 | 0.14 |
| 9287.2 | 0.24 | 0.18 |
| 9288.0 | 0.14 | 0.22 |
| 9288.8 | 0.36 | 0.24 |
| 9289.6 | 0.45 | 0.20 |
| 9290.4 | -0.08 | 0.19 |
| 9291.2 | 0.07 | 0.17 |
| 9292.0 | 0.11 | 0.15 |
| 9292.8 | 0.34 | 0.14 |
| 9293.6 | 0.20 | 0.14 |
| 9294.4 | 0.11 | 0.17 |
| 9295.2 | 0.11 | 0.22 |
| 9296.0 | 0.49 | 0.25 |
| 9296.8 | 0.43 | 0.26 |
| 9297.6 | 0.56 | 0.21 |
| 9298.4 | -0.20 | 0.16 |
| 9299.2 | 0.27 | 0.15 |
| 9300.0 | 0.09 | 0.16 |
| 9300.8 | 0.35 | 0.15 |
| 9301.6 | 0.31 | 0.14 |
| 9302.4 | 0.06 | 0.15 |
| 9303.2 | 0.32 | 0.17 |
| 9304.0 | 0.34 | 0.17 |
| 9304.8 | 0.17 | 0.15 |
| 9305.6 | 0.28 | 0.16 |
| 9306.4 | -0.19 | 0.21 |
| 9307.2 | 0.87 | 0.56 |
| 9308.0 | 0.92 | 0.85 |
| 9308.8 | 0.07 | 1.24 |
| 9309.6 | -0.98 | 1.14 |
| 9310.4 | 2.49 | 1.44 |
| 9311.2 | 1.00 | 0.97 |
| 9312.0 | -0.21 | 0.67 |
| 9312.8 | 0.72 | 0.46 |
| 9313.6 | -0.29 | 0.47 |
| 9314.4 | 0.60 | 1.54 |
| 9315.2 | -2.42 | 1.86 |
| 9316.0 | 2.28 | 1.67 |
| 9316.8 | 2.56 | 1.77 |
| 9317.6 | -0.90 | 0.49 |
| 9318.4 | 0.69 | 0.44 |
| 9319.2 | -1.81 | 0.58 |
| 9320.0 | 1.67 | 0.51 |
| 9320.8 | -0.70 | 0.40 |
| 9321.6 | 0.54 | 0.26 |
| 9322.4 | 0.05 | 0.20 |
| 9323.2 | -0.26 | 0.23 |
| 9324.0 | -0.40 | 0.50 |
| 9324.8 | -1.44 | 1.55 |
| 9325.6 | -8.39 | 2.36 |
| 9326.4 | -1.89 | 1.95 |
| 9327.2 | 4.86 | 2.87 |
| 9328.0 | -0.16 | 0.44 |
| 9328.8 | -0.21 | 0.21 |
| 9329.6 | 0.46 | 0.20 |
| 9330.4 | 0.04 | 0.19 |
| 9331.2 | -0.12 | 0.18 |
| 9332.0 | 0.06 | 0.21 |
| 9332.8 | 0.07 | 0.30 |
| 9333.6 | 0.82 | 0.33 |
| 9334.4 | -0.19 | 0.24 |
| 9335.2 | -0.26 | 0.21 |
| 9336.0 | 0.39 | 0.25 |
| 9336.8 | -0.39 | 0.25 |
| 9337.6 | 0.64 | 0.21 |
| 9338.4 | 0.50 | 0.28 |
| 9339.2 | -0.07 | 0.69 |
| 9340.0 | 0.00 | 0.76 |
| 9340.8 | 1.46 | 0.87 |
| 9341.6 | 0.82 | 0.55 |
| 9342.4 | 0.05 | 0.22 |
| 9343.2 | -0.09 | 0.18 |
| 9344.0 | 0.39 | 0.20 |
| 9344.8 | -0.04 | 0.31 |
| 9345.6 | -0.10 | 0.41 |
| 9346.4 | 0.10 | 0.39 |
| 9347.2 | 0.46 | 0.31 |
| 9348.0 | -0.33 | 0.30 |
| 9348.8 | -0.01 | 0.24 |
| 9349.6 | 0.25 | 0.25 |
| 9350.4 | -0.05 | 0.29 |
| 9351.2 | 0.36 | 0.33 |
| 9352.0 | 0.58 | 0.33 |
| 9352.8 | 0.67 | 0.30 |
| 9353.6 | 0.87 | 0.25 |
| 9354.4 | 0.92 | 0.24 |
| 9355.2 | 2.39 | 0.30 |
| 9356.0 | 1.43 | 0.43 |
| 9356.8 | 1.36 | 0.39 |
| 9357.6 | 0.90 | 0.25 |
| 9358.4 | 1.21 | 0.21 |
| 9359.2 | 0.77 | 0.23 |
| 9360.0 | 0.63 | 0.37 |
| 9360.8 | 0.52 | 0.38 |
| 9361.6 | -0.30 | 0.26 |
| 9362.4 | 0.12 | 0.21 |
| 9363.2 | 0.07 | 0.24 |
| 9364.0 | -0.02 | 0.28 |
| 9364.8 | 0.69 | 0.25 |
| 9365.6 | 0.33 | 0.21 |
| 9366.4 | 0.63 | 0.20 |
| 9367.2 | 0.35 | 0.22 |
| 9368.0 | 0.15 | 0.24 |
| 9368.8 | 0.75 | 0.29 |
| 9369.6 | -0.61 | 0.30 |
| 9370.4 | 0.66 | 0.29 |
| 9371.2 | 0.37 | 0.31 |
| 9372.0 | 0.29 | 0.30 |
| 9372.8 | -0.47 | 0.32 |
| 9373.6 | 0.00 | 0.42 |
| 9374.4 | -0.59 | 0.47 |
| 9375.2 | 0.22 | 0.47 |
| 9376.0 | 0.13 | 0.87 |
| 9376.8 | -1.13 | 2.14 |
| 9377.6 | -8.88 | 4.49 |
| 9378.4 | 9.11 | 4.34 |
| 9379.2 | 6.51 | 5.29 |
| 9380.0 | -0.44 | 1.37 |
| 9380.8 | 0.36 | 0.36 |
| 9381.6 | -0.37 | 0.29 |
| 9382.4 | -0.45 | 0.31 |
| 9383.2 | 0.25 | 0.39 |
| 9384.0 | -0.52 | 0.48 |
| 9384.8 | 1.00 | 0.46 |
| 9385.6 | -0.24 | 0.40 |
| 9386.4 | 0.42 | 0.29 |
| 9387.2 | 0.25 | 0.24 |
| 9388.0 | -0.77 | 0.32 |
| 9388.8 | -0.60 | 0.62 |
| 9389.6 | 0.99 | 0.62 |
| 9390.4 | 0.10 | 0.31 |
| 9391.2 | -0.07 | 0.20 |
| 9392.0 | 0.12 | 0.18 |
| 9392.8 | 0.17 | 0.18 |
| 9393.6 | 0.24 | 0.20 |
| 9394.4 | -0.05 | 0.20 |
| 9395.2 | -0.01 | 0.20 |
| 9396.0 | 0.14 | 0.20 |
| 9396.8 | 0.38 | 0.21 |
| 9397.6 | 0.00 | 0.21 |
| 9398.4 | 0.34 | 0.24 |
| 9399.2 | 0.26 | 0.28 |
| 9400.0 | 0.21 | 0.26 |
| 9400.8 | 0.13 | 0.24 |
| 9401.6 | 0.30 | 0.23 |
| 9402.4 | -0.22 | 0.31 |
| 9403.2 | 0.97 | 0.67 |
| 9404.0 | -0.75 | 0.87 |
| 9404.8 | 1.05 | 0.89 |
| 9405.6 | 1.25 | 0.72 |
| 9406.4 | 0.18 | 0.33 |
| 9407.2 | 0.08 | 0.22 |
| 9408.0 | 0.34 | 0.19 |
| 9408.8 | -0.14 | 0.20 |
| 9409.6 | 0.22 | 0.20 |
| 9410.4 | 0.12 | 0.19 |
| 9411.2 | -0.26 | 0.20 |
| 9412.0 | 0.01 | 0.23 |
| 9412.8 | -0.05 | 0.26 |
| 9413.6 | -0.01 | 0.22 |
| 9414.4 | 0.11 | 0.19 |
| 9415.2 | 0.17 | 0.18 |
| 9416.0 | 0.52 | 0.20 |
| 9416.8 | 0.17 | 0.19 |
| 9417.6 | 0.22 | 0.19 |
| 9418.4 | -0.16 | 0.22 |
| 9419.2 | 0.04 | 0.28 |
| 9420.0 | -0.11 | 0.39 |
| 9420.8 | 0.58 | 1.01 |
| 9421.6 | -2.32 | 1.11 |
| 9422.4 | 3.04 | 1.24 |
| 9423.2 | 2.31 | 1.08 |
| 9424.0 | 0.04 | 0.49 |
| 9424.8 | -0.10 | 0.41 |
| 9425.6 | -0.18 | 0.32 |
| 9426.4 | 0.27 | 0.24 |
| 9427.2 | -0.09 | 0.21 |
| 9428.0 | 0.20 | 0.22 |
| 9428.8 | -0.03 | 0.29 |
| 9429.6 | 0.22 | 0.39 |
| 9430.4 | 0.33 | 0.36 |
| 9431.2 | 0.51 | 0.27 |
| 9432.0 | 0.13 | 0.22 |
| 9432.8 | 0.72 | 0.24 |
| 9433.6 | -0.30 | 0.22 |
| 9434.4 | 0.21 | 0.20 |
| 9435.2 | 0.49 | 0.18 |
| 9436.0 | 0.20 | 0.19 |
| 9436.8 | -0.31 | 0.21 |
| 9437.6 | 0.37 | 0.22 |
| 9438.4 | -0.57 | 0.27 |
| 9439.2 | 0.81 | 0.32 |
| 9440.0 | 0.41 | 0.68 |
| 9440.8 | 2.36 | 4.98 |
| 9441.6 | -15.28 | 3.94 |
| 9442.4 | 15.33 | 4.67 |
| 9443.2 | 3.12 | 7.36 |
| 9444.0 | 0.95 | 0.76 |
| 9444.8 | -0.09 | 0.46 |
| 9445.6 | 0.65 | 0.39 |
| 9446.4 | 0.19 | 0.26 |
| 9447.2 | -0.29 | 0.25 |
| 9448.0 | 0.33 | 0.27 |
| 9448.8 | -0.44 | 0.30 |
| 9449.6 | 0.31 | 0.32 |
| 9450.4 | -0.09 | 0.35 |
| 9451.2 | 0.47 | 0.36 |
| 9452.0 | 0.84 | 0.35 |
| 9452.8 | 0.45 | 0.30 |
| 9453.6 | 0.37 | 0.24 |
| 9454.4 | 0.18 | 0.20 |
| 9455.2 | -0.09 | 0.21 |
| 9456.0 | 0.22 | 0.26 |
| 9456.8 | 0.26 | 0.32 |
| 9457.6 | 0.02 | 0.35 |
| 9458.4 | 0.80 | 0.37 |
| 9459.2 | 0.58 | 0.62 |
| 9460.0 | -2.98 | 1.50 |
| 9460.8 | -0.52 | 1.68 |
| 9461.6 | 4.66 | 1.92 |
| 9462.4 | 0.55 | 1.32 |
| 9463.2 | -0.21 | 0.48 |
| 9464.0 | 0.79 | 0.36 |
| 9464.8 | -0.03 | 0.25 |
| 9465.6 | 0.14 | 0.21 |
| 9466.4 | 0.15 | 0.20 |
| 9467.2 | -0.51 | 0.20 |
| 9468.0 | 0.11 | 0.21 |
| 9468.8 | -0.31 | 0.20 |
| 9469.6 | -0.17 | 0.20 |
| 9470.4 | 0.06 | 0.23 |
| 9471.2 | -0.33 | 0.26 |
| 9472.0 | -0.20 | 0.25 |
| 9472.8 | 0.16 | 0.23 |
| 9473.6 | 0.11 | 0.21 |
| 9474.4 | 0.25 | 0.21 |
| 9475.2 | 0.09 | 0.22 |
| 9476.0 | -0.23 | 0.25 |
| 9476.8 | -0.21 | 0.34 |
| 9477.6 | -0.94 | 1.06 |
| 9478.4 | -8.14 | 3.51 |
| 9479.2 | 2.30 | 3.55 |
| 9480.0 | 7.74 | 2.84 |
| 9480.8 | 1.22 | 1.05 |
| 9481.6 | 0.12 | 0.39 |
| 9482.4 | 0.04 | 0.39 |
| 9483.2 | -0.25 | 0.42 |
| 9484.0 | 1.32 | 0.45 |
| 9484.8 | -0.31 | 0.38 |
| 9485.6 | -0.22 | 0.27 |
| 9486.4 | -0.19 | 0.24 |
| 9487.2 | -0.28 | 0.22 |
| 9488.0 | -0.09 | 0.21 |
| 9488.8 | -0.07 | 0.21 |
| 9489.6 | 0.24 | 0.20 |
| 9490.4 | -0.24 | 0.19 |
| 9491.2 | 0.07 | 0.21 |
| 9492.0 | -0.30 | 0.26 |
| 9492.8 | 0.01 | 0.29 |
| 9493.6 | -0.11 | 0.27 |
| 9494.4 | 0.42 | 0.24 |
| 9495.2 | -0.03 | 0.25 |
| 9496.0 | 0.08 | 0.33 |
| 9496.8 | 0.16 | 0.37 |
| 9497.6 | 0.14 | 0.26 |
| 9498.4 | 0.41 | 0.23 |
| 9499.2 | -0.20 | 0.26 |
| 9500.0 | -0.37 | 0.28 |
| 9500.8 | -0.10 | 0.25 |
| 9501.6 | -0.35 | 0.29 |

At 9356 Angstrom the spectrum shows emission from [O III]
